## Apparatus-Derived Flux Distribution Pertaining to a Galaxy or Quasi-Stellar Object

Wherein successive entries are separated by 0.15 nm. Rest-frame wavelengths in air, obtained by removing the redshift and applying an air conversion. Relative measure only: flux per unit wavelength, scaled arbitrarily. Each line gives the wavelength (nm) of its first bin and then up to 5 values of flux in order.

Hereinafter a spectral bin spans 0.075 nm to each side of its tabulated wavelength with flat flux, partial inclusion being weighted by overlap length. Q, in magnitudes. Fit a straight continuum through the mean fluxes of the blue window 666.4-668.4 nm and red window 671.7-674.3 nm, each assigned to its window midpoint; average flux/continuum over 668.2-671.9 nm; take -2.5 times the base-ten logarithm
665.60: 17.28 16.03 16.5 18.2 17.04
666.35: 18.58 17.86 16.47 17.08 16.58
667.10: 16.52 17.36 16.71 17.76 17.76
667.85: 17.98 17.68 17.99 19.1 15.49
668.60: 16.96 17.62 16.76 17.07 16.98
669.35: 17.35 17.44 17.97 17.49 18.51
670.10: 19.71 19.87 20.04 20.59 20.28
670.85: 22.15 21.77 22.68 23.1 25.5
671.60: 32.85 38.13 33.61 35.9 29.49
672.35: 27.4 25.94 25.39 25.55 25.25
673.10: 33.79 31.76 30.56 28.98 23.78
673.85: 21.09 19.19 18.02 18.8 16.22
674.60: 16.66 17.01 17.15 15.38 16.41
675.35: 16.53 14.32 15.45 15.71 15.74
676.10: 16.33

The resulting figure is 0.08 mag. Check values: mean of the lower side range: 17.4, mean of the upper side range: 27.5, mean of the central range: 20.9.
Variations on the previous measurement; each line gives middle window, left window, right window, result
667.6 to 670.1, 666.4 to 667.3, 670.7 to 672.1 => 0.226 mag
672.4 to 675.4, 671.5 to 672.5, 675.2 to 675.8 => 0.051 mag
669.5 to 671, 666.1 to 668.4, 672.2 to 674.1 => 0.130 mag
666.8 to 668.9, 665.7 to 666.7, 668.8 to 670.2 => 0.012 mag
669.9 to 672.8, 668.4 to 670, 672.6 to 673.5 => -0.072 mag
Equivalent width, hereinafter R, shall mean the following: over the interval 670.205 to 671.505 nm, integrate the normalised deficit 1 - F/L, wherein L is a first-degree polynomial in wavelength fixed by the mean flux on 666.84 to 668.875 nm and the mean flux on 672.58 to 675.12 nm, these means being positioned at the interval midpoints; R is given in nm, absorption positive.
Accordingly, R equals -0.11 nm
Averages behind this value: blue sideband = 17.3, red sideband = 22.6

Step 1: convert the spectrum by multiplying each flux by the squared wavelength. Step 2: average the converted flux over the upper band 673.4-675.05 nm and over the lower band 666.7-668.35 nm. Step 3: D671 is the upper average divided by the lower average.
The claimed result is 1.17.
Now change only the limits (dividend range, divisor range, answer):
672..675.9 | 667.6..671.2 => 1.21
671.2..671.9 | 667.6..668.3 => 1.69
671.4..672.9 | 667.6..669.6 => 1.74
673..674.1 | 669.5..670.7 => 1.41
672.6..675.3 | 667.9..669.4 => 1.30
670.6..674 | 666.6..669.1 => 1.60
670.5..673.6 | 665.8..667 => 1.63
